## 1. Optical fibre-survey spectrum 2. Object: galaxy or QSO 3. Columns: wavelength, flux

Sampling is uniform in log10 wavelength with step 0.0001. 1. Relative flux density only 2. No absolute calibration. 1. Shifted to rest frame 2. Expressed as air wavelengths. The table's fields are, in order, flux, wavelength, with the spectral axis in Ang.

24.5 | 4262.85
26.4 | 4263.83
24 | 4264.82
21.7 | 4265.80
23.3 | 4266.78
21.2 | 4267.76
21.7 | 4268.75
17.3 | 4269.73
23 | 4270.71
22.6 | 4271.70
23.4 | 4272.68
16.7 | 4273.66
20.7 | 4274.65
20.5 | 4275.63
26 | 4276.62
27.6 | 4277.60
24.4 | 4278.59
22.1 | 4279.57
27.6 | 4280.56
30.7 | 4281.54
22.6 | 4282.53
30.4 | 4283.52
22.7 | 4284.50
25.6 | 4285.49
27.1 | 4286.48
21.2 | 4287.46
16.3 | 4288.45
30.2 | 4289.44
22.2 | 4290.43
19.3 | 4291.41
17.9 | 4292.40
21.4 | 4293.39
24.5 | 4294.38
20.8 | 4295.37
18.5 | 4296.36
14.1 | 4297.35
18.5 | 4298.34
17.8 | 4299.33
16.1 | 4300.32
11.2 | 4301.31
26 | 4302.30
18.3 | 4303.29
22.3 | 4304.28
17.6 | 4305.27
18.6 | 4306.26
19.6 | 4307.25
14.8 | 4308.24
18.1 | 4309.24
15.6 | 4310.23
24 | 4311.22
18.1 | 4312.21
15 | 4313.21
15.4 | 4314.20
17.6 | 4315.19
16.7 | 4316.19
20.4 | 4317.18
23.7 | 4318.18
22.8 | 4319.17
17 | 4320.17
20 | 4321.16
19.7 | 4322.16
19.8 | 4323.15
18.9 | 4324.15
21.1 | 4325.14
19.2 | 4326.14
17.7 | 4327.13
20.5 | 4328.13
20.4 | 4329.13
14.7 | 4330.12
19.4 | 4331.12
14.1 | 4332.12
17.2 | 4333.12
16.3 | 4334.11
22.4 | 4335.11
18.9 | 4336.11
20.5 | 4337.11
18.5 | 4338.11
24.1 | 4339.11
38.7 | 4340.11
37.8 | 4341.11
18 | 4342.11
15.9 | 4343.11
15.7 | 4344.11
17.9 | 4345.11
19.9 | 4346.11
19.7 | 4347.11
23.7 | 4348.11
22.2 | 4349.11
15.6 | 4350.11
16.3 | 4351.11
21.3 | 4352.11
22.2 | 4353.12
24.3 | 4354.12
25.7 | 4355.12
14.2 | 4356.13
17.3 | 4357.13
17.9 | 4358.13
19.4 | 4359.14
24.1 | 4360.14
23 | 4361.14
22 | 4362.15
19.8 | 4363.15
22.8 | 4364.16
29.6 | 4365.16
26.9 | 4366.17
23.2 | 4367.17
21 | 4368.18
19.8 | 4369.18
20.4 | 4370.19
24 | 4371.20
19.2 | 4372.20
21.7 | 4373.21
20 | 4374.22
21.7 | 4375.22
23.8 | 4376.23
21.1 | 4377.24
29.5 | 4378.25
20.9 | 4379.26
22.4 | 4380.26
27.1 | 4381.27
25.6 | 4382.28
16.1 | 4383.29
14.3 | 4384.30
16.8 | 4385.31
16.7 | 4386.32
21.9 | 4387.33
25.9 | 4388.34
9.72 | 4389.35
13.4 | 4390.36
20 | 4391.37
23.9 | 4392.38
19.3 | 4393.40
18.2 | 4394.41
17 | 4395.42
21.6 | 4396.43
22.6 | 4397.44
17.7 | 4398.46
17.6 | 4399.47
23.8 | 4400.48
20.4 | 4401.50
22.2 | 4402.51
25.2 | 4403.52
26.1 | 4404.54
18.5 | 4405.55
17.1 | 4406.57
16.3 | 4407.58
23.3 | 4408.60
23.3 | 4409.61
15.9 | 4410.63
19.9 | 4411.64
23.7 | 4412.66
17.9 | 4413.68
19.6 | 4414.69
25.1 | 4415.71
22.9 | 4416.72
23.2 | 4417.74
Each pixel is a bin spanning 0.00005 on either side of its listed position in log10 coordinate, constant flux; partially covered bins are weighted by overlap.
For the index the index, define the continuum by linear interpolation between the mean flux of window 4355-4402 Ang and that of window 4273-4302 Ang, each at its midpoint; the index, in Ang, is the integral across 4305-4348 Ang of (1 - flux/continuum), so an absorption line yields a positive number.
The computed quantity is 3.6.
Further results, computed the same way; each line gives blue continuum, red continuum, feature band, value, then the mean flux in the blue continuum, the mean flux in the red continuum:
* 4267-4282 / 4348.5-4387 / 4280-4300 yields 0.3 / 23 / 21.3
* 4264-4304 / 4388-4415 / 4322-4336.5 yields 1.7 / 22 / 20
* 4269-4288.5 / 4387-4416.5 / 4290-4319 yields 5.2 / 23.6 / 20.3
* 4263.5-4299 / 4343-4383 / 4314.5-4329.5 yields 1.6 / 22.6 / 21.5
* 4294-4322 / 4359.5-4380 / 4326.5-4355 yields 0.4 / 18.7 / 22.7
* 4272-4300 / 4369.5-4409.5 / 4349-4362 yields 0.6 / 22.5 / 20.6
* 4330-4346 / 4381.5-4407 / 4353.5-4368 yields -1.3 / 20.7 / 19.7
